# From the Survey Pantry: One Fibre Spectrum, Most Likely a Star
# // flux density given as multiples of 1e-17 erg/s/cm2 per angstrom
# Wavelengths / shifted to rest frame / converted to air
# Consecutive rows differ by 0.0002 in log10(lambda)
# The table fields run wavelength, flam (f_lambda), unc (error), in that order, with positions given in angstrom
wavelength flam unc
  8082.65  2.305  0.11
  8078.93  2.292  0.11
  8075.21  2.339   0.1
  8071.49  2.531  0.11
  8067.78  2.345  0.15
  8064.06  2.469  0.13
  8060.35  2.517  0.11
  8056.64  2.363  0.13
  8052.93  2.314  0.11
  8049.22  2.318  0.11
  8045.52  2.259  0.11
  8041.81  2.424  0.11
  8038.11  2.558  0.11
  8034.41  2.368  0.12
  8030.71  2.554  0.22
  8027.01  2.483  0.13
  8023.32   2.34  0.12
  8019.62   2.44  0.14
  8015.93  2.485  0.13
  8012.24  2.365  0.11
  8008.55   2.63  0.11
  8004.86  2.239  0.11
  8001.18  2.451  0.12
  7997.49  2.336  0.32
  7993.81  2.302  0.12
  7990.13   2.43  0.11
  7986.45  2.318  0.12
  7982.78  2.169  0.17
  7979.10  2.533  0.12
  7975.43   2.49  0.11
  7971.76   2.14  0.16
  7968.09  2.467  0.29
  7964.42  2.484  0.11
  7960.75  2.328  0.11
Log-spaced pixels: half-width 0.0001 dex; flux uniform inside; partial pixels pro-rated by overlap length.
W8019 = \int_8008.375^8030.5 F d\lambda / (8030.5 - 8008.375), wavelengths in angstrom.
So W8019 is 2.45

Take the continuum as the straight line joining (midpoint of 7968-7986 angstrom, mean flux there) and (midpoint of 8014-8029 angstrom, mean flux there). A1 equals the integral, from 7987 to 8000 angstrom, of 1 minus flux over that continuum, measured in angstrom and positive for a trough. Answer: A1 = 0.1 angstrom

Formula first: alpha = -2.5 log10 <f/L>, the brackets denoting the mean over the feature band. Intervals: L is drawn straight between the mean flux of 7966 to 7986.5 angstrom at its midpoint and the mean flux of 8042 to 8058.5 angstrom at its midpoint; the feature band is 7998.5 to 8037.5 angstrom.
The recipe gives -0.045 mag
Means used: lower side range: 2.36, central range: 2.44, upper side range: 2.32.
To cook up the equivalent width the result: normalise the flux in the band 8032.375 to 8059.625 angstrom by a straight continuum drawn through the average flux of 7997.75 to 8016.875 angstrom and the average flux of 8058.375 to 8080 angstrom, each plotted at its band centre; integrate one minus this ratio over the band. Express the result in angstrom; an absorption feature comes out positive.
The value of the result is 0.47 angstrom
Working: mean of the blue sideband 2.42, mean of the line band 2.38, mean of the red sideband 2.42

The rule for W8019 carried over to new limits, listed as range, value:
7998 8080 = 2.41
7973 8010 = 2.38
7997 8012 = 2.42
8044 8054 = 2.3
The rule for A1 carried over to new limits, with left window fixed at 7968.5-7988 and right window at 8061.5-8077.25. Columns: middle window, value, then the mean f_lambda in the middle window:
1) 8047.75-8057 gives 0.31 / 2.33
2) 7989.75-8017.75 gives -0.46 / 2.4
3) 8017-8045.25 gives -0.63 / 2.44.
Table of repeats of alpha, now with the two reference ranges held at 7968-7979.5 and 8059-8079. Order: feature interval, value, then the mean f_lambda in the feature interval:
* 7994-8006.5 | 0.026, 2.34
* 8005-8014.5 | -0.023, 2.45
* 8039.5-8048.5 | 0.029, 2.35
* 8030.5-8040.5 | -0.031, 2.48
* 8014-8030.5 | -0.020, 2.45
